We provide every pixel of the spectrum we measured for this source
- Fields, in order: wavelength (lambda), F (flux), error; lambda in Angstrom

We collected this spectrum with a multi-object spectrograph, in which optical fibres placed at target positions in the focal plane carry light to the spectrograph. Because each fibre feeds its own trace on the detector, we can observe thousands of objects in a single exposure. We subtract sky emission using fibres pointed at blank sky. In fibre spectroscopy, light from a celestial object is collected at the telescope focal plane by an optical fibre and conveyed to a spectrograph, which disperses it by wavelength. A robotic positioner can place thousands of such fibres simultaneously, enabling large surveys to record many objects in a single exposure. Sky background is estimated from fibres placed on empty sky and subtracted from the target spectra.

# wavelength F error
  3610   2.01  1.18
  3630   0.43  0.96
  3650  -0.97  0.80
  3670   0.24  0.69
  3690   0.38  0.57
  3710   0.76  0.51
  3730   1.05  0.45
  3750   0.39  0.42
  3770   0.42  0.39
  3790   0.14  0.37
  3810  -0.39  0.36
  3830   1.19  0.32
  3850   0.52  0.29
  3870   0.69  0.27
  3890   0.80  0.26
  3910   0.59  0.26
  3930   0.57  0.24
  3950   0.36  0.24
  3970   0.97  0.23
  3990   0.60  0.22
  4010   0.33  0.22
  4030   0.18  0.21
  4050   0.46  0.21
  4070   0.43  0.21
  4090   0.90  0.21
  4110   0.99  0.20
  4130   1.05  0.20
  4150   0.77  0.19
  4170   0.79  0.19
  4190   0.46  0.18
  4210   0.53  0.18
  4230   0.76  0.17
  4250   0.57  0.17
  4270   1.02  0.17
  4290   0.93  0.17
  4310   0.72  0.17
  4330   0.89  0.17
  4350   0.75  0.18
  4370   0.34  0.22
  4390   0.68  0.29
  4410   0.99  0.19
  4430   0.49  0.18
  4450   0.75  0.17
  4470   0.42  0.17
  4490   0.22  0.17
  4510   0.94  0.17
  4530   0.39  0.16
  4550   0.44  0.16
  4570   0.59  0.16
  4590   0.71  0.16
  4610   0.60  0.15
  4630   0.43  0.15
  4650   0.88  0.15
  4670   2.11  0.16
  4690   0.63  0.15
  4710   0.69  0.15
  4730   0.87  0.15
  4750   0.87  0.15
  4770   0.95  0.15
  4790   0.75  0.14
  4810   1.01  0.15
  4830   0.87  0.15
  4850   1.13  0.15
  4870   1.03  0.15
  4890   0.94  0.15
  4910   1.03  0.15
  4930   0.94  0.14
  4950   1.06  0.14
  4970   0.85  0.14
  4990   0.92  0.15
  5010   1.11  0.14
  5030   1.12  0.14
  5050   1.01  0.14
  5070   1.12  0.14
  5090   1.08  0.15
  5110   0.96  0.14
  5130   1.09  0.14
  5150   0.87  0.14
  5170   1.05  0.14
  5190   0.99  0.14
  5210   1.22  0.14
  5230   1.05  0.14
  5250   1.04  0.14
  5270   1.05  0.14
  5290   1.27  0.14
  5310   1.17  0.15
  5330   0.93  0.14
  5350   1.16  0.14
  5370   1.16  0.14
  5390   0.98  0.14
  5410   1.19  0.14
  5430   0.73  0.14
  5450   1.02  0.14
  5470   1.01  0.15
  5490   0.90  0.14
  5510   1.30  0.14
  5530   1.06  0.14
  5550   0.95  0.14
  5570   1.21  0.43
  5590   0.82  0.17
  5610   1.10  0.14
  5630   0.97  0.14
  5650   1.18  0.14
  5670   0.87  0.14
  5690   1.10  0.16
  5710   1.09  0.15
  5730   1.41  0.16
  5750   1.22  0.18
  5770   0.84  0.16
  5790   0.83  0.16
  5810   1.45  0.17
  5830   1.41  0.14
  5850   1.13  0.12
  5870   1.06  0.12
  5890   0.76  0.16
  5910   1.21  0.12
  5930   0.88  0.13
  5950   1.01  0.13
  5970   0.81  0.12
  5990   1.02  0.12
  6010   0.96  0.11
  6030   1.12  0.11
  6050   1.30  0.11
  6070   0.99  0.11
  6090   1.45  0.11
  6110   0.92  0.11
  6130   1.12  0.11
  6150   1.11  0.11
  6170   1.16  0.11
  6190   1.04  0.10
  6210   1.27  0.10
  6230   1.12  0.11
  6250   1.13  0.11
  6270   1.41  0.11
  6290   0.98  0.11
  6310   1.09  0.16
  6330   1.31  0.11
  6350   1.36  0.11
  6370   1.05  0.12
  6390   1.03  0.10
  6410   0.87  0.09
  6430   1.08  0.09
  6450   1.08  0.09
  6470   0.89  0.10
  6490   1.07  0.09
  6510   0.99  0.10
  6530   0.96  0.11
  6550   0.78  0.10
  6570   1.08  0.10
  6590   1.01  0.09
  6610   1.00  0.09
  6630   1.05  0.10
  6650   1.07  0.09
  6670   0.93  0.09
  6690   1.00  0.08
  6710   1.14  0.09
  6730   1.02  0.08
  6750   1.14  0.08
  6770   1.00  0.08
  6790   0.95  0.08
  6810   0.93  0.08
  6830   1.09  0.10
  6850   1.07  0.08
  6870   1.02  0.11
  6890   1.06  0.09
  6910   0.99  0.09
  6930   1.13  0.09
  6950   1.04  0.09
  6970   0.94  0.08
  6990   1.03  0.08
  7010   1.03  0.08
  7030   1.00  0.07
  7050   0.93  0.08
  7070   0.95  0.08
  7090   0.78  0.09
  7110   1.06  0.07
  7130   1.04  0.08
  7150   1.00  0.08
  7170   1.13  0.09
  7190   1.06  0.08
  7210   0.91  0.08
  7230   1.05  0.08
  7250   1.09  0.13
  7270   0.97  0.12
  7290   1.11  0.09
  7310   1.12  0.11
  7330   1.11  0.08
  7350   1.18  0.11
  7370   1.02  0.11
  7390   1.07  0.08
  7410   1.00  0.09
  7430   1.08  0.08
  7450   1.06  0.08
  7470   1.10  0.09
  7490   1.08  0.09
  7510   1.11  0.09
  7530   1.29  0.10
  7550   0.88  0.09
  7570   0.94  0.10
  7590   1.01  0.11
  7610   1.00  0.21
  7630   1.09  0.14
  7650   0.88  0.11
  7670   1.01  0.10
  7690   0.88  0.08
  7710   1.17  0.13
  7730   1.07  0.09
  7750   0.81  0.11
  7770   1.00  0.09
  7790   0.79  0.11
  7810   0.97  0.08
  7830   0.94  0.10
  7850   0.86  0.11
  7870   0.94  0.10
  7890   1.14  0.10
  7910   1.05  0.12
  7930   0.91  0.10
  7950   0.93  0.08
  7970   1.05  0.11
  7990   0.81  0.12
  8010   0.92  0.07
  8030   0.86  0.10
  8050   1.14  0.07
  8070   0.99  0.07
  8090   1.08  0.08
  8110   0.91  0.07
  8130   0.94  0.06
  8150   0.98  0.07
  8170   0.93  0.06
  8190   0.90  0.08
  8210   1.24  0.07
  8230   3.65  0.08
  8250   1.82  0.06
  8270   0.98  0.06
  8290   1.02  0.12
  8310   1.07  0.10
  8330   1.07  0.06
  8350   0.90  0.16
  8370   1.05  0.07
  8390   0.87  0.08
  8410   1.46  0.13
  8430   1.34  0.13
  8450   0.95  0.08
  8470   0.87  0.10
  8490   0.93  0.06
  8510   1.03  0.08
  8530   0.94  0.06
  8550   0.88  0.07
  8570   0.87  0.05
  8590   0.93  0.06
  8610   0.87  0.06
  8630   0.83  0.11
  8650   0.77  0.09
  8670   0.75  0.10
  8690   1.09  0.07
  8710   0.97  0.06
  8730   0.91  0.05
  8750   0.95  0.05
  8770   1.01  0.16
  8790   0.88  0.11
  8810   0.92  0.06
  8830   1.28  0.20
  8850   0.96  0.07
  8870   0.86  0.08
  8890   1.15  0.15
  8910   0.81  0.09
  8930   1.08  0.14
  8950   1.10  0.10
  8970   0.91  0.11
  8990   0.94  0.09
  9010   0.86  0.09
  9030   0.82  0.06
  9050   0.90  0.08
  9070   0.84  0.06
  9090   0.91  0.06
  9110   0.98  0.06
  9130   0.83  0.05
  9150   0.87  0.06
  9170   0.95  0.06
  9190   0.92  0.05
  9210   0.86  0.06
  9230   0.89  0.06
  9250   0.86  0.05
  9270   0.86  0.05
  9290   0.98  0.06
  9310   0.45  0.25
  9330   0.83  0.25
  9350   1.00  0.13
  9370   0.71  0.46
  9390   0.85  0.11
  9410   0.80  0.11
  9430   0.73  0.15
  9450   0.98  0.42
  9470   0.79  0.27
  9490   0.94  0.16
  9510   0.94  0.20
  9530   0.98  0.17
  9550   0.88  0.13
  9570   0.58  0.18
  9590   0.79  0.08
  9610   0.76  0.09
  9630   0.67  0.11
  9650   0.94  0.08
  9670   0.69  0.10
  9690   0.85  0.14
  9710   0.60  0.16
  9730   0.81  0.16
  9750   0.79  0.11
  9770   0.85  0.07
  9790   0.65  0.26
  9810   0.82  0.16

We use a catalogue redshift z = 0.25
